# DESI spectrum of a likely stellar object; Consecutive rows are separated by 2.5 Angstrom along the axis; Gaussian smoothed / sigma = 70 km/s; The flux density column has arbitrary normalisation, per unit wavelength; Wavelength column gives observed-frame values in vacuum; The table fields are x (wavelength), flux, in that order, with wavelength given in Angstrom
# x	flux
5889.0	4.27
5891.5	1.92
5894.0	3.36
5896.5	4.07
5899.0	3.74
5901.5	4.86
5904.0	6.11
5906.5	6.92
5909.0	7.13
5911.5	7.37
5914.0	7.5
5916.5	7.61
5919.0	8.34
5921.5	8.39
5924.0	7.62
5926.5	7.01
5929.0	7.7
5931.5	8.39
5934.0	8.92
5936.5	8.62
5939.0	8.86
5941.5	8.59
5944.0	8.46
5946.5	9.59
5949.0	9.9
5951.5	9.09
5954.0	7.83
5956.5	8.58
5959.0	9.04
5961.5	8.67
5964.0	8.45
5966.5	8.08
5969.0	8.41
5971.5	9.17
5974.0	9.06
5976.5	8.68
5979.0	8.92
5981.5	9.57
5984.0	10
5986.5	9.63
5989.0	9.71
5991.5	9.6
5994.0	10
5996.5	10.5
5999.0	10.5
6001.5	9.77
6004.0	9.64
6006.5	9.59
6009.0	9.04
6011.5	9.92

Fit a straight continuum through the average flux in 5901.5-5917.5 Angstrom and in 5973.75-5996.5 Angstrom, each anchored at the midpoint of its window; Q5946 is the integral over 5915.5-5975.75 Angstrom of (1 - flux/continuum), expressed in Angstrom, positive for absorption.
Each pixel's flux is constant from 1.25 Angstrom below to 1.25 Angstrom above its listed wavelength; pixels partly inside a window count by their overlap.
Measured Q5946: -2.7 Angstrom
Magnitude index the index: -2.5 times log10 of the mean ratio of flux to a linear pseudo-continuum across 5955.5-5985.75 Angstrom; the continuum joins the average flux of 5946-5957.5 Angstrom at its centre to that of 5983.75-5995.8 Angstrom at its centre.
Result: 0.06 mag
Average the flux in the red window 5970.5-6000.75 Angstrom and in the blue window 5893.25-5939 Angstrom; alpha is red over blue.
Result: 1.4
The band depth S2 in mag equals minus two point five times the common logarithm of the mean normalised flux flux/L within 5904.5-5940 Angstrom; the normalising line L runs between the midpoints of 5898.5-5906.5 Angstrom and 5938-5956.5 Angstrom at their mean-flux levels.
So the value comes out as -0.15 mag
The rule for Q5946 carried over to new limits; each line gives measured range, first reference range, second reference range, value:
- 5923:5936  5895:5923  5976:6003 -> -1.1 Angstrom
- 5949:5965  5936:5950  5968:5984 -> 0.6 Angstrom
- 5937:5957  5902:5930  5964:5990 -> -1.5 Angstrom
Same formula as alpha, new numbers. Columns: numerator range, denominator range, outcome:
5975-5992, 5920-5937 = 1.17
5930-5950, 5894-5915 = 1.54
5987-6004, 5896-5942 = 1.37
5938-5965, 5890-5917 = 1.62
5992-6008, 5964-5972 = 1.18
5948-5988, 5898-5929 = 1.29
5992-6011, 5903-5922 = 1.33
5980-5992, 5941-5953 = 1.06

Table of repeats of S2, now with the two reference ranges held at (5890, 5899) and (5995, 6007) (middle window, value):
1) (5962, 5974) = -0.09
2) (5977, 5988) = -0.07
